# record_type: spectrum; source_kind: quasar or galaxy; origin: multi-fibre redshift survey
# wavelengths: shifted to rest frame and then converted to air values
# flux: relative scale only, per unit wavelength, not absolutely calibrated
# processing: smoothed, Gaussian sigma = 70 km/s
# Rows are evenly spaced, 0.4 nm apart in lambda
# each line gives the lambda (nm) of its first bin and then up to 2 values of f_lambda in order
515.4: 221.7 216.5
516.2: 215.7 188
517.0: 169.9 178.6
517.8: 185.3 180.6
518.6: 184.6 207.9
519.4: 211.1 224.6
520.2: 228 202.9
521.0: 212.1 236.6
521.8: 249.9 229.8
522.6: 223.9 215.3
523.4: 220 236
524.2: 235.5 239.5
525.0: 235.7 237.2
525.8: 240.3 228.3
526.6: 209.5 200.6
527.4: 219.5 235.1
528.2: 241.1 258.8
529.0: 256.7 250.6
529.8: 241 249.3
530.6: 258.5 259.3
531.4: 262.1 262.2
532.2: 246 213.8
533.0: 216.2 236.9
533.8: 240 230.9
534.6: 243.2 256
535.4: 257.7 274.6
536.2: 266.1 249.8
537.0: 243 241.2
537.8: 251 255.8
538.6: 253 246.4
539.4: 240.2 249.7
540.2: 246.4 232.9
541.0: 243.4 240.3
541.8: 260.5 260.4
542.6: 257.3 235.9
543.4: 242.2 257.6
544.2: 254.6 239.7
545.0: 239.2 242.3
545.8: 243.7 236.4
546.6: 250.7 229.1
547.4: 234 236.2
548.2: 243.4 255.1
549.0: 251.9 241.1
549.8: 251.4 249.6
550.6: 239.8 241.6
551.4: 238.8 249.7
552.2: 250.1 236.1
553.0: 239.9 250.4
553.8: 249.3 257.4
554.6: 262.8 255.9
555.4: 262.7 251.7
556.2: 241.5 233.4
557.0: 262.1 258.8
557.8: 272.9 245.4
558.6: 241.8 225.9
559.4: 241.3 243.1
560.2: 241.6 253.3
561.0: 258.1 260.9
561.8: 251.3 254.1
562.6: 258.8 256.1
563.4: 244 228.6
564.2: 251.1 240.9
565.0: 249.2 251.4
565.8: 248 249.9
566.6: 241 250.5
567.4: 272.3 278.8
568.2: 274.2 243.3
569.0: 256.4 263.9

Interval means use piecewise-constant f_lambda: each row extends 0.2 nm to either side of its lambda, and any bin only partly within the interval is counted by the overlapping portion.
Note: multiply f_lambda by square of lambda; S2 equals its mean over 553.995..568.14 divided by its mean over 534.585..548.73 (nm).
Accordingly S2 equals 1.1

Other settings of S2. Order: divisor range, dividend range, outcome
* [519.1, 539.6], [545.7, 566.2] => 1.14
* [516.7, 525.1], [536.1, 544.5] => 1.25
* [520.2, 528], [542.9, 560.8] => 1.20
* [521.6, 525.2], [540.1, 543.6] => 1.14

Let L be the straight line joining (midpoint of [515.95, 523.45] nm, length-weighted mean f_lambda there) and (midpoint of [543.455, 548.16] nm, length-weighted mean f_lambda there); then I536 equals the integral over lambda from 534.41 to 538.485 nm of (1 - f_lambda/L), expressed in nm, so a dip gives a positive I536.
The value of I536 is -0.42 nm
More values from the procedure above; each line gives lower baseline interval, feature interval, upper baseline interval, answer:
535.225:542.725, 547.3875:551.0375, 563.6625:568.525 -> 0.097 nm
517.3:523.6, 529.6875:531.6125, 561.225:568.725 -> -0.286 nm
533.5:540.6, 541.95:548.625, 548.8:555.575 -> 0.119 nm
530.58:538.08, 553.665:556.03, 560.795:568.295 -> -0.048 nm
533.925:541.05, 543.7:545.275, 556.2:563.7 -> 0.015 nm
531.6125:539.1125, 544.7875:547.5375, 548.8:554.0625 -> 0.071 nm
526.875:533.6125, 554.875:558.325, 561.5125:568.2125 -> -0.055 nm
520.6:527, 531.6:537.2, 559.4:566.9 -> -0.280 nm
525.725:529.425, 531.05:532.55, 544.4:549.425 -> -0.113 nm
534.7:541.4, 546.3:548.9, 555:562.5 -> 0.089 nm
